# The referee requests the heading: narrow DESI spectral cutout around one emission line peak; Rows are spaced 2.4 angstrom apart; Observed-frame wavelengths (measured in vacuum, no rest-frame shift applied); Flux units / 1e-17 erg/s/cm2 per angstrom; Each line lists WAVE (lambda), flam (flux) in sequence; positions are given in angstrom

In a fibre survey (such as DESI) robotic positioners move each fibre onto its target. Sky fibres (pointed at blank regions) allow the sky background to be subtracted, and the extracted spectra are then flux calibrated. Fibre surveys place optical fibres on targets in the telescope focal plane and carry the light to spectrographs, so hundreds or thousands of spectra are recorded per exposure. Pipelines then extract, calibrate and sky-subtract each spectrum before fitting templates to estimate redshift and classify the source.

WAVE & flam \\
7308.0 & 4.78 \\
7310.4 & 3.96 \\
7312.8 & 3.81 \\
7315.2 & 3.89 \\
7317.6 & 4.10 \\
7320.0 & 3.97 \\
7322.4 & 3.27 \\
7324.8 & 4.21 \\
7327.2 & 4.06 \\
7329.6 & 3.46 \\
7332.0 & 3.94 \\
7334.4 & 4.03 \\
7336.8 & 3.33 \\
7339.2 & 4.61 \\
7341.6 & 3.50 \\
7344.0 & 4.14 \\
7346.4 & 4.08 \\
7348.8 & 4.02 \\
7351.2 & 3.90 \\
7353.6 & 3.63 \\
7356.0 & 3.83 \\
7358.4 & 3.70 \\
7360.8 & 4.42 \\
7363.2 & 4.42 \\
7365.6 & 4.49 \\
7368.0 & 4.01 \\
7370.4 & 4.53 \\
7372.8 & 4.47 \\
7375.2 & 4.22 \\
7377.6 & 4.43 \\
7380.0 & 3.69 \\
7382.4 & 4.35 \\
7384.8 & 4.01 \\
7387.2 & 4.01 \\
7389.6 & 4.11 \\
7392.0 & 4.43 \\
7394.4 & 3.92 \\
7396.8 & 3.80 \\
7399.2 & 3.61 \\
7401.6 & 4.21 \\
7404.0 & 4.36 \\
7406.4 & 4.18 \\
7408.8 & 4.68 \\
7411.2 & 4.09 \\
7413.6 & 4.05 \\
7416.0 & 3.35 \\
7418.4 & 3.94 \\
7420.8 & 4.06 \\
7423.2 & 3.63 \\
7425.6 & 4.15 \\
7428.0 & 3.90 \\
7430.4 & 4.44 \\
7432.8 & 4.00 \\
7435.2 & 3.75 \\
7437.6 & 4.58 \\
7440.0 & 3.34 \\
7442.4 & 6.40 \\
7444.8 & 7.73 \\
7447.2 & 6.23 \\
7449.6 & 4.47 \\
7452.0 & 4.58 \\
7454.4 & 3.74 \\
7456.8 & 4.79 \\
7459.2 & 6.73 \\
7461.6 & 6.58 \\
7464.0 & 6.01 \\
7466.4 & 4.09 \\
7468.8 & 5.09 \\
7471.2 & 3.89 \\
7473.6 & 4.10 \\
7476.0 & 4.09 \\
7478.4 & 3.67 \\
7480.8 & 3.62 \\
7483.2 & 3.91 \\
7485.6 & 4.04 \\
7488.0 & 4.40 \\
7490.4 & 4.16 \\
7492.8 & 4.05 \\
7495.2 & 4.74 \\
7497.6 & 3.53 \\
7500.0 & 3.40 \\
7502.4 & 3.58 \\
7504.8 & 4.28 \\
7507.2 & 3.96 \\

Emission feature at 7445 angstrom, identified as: [S II]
